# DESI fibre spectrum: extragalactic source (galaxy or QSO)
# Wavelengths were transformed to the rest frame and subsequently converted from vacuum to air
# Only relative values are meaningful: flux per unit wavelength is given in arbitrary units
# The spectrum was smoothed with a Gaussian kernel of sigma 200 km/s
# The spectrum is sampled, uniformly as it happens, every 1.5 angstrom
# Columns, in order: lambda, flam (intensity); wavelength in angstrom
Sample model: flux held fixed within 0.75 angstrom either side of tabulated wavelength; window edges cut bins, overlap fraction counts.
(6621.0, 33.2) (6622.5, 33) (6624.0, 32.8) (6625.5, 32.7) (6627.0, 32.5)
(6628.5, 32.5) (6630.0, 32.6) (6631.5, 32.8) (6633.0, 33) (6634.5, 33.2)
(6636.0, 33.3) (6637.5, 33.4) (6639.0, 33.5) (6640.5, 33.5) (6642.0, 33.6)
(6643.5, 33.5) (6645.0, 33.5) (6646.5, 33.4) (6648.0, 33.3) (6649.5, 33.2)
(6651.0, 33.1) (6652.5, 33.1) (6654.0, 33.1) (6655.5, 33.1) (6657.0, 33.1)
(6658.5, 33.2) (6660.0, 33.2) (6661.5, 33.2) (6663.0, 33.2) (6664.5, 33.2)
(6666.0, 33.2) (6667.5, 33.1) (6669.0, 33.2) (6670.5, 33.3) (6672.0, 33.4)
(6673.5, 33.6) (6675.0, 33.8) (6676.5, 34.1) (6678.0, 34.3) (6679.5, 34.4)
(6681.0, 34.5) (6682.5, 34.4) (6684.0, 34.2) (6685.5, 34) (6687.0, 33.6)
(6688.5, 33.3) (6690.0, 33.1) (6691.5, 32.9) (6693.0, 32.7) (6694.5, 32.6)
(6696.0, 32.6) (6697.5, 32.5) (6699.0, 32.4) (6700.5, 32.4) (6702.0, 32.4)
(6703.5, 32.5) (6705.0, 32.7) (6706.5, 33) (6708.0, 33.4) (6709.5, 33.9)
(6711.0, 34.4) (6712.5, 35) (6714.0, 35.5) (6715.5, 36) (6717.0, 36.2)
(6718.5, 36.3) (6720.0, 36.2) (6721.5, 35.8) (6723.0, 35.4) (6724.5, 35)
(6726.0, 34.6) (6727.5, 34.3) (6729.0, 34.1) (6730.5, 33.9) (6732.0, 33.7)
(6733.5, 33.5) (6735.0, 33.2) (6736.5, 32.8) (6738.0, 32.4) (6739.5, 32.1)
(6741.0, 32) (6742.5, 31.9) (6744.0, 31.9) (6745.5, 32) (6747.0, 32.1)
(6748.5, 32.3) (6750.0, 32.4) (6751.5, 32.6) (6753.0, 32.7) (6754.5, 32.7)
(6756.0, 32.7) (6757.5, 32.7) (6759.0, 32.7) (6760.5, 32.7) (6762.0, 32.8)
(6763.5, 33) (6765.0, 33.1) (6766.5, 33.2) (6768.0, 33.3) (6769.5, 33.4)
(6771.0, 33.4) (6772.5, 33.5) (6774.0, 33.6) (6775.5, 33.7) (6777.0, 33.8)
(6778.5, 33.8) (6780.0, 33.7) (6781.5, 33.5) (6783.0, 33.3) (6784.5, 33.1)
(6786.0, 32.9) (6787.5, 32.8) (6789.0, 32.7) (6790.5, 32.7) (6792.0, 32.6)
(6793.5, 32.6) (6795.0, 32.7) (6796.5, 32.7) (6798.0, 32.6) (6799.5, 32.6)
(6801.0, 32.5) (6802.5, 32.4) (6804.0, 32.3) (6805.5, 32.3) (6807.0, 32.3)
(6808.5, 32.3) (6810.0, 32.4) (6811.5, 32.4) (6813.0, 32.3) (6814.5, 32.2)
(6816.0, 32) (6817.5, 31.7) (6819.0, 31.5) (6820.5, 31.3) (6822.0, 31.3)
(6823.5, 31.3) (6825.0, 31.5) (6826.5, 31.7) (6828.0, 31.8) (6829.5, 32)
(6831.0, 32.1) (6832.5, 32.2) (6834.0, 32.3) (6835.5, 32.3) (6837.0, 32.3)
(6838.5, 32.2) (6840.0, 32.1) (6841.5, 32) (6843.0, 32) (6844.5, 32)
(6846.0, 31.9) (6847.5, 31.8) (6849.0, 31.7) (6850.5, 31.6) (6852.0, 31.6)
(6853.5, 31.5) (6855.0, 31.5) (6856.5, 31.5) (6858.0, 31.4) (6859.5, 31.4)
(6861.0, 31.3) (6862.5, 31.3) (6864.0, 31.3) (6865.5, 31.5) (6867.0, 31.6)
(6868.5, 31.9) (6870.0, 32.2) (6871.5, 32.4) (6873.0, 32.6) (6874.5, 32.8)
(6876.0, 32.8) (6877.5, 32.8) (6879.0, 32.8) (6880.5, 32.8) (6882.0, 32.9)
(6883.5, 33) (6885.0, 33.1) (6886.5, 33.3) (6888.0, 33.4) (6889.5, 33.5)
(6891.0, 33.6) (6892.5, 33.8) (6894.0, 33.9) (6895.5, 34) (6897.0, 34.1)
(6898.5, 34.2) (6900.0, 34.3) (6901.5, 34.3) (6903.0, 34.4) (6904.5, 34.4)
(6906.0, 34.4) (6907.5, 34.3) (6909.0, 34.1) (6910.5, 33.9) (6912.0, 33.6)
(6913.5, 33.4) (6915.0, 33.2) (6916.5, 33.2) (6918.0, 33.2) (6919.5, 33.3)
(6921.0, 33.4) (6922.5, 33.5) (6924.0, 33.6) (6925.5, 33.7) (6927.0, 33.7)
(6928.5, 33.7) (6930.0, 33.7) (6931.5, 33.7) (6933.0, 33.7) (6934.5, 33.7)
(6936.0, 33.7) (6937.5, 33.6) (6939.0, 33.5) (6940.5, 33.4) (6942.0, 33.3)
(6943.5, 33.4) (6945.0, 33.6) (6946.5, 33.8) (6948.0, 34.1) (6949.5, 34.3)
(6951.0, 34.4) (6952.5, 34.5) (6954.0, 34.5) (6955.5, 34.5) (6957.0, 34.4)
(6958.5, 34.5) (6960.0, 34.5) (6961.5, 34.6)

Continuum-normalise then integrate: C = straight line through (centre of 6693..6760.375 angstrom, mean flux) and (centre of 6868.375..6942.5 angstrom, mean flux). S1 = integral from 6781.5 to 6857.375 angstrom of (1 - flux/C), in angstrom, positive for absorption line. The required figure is 2.9 angstrom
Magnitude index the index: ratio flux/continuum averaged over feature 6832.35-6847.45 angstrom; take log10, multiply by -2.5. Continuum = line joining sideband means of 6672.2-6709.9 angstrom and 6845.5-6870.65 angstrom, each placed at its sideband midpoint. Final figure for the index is -0.01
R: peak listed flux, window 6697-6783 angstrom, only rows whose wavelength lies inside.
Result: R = 36.3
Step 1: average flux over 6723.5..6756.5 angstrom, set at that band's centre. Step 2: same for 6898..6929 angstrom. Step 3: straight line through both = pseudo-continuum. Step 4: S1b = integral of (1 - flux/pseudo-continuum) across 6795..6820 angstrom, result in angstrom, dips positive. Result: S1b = 0.8 angstrom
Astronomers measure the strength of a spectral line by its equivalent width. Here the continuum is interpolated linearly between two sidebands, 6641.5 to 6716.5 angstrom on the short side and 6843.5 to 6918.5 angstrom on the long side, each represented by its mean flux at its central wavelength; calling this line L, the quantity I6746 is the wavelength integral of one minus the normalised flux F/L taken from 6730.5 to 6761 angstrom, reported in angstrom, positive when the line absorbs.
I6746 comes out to 0.6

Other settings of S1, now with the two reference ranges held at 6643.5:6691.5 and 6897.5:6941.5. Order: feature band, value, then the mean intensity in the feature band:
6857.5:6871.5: 0.9 angstrom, 31.6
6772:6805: 0.6 angstrom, 33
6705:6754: -0.3 angstrom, 33.7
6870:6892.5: 0.5 angstrom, 33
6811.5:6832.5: 1.2 angstrom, 31.8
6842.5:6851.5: 0.5 angstrom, 31.8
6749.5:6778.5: 0.4 angstrom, 33.1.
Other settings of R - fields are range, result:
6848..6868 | 31.7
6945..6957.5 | 34.5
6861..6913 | 34.4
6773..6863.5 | 33.8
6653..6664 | 33.2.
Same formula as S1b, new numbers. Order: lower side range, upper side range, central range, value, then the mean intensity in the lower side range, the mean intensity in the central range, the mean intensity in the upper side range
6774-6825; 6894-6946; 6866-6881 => 0.4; 32.6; 32.4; 33.7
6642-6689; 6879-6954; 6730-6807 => 1.7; 33.5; 32.8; 33.7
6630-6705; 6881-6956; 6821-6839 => 0.9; 33.3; 31.9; 33.8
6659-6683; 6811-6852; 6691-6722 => -0.6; 33.6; 33.9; 31.9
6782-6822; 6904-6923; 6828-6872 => 1.5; 32.4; 31.8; 33.7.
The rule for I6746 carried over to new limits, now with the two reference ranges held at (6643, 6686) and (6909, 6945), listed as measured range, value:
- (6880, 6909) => -0.2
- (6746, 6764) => 0.5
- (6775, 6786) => 0.0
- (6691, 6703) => 0.3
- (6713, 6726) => -0.9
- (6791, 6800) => 0.2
